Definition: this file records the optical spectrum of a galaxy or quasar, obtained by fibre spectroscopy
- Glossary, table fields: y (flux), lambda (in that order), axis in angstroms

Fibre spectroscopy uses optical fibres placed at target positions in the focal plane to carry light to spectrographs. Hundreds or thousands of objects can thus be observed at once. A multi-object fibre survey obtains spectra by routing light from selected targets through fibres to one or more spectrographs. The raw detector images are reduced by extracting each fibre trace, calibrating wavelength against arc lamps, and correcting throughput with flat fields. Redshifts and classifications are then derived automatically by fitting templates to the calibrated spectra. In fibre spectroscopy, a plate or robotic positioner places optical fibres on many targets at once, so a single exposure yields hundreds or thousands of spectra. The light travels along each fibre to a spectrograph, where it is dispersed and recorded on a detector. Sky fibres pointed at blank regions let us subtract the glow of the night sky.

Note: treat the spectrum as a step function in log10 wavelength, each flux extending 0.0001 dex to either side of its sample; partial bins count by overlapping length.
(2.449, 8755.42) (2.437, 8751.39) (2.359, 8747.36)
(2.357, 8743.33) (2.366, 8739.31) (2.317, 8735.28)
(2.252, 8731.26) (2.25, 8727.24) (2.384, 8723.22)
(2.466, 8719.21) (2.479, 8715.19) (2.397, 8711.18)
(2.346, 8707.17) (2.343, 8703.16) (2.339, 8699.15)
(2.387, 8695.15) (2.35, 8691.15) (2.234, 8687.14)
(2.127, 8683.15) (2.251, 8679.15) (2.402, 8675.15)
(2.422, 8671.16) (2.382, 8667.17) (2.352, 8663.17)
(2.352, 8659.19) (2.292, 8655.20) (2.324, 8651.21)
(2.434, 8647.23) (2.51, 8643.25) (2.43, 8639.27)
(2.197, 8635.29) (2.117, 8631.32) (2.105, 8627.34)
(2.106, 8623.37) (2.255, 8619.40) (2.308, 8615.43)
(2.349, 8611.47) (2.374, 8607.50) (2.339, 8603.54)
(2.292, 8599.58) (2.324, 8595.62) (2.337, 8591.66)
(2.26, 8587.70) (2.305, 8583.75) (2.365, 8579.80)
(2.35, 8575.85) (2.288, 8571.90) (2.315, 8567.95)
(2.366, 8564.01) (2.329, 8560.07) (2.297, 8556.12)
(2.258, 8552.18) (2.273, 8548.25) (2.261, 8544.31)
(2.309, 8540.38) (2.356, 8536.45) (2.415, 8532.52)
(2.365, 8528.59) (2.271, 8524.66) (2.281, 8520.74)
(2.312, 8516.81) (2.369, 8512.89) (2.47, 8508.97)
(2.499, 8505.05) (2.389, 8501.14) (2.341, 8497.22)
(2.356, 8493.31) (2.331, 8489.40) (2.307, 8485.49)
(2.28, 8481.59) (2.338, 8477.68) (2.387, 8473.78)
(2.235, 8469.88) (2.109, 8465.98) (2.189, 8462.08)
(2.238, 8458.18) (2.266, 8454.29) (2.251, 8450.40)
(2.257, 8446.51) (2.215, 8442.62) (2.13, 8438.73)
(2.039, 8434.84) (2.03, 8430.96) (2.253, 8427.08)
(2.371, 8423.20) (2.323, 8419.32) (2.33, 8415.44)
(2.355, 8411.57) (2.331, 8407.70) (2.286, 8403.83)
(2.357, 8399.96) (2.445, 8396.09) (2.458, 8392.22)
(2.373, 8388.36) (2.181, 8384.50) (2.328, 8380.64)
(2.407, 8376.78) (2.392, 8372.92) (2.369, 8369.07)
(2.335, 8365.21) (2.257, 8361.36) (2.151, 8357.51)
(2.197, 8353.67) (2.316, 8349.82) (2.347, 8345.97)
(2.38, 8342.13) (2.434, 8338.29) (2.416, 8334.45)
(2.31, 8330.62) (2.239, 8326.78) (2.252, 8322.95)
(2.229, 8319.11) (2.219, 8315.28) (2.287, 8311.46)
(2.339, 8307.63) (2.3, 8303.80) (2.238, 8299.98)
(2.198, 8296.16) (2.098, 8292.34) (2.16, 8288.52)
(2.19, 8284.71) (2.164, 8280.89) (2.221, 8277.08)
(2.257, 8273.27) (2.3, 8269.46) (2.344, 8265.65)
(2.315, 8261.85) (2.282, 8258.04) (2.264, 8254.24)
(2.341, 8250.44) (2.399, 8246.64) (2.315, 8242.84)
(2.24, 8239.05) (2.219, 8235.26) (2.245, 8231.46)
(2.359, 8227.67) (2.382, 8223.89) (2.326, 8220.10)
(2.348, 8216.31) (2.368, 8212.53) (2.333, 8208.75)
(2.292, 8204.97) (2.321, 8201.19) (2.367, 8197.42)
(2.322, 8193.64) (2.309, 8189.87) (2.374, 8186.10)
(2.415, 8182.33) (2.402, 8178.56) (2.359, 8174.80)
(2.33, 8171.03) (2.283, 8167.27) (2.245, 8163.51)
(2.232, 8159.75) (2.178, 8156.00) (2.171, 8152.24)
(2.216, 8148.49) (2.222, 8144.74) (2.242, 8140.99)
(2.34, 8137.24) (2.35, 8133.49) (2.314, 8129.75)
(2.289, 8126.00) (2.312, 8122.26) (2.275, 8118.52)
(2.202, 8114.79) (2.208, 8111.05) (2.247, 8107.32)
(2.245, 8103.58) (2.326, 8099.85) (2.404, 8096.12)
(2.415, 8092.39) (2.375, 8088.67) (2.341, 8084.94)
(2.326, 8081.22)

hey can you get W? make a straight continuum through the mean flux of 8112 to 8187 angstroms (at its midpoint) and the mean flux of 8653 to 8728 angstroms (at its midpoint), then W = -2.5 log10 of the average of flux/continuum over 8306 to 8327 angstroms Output 0.02 mag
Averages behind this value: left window 2.29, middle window 2.26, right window 2.35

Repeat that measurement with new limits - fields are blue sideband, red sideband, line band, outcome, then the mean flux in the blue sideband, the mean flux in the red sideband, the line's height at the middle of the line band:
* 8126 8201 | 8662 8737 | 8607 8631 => 0.049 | 2.3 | 2.34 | 2.33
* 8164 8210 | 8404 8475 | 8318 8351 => -0.022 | 2.34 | 2.24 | 2.28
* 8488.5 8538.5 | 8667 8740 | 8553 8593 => 0.018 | 2.37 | 2.34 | 2.36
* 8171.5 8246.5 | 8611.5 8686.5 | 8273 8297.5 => 0.071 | 2.33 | 2.3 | 2.33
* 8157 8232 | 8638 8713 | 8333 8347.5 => -0.027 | 2.33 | 2.35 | 2.34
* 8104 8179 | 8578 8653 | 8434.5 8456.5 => 0.041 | 2.27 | 2.3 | 2.29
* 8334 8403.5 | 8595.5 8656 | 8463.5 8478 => 0.031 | 2.34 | 2.3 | 2.32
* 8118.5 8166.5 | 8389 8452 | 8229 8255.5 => -0.011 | 2.26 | 2.28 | 2.27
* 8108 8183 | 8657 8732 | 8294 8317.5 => 0.017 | 2.28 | 2.34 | 2.3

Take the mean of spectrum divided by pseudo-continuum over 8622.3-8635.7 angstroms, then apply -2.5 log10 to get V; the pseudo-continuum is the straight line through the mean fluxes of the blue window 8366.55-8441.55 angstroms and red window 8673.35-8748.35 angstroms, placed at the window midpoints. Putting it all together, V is 0.10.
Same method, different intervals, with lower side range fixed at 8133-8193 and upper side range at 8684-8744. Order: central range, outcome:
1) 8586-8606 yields 0.011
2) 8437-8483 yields 0.038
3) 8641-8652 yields -0.043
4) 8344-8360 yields 0.027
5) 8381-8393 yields -0.006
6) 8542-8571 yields 0.015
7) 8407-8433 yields 0.017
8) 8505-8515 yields -0.049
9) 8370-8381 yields -0.032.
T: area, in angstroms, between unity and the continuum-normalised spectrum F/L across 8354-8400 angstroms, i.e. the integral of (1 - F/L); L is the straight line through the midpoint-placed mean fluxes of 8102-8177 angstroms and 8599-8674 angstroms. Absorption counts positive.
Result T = -0.9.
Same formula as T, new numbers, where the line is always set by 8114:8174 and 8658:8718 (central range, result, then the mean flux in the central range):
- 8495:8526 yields -0.65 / 2.37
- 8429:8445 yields 1.39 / 2.11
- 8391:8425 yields -0.81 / 2.36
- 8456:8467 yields 0.60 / 2.19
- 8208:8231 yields -0.71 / 2.35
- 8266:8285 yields 0.38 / 2.24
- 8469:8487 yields 0.01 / 2.31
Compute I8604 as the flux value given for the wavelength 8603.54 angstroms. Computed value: 2.339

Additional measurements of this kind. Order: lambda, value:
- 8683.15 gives 2.127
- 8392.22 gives 2.458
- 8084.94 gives 2.341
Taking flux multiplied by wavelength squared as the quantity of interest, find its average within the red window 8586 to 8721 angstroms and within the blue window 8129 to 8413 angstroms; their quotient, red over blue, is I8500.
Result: 1.11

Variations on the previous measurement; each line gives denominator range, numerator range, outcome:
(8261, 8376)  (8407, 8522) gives 1.04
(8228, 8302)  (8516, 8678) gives 1.11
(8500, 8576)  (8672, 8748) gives 1.04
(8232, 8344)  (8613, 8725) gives 1.12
